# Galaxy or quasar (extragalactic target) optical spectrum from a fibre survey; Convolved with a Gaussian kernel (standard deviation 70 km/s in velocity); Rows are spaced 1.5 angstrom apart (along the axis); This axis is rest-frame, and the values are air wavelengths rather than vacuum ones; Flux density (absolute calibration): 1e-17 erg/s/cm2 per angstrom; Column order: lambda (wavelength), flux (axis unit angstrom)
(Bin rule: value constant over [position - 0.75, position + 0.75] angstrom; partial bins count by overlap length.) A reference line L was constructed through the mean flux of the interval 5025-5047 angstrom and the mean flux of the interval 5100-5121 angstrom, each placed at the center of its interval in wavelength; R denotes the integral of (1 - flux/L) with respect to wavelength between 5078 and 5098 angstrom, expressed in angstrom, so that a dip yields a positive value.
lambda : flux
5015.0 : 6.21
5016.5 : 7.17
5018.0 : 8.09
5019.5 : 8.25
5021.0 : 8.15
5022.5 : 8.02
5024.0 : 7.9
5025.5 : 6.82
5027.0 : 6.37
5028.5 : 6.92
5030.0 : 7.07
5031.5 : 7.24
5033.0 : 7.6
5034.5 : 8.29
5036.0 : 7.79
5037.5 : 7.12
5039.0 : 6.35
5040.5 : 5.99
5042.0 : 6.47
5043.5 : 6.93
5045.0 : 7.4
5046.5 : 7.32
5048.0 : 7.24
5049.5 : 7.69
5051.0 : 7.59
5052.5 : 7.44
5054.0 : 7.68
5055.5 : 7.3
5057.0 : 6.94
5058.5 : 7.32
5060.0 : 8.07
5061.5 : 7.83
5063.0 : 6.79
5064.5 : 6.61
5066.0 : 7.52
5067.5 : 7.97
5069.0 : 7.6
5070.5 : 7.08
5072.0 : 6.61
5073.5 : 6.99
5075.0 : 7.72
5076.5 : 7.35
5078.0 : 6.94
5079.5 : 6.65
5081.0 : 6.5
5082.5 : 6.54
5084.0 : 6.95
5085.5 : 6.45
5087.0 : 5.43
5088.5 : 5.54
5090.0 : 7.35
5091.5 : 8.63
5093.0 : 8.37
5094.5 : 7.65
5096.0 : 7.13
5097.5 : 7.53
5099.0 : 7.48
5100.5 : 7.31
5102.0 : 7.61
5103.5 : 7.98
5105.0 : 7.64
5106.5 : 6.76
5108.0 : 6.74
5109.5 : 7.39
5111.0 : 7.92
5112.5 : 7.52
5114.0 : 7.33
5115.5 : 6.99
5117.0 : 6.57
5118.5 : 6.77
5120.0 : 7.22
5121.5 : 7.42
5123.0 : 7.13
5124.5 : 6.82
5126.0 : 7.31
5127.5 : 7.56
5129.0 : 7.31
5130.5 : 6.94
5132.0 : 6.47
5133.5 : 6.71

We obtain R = 0.6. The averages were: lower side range 7.04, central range 6.97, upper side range 7.27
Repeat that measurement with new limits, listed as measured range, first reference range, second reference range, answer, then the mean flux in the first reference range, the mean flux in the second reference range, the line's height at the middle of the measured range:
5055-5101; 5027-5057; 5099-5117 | 0.8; 7.2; 7.35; 7.28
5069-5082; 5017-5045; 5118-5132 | 0.4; 7.3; 7.13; 7.22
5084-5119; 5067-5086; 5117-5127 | -0.8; 7.02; 7.08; 7.06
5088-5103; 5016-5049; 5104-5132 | -0.6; 7.3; 7.17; 7.21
